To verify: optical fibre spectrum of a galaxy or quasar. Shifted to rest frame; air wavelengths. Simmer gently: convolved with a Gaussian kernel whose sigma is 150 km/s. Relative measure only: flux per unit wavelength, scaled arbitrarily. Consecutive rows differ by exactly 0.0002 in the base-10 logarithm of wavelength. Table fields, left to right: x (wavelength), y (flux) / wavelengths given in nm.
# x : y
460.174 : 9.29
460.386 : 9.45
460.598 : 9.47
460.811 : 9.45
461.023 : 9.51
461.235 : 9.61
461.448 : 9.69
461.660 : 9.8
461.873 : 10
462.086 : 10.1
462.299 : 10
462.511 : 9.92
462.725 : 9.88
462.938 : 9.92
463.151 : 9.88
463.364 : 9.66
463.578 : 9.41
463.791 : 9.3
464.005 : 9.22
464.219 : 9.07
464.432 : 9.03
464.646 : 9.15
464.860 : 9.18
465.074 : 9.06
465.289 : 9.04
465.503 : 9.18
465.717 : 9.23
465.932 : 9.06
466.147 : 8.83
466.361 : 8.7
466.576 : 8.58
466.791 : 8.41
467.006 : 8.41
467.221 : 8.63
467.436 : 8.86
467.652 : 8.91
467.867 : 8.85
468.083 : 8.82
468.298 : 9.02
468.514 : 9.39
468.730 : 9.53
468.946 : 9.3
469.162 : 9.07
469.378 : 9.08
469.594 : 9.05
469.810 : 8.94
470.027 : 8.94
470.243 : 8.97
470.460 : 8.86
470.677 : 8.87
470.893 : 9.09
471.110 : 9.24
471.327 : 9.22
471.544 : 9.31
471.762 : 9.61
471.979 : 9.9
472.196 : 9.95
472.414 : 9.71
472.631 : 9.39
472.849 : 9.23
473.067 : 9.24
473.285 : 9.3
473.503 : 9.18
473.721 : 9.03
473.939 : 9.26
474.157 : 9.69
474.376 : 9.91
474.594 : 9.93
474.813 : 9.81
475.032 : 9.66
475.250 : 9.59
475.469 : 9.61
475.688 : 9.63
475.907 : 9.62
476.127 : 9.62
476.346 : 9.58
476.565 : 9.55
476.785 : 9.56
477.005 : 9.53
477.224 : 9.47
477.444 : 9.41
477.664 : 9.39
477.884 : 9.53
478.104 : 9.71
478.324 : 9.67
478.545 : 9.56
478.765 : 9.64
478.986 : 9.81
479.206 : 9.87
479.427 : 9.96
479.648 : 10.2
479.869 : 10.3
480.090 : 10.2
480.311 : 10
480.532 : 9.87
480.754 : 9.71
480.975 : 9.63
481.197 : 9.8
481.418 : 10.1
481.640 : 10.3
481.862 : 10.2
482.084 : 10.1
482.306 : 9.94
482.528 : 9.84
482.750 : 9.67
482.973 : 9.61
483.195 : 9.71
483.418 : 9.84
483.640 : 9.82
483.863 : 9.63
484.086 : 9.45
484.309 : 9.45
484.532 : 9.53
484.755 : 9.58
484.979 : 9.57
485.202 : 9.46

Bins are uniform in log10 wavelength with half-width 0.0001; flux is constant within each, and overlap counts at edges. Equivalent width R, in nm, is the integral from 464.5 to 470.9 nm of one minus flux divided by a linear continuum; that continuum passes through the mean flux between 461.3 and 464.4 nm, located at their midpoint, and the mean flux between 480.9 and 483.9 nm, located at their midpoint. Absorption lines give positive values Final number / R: 0.51 nm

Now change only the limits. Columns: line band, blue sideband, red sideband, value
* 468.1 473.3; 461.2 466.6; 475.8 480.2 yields 0.17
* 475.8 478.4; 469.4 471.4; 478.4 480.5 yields 0.04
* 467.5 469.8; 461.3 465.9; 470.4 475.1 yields 0.09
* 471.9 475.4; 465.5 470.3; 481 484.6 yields -0.10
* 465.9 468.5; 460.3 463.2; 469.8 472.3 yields 0.19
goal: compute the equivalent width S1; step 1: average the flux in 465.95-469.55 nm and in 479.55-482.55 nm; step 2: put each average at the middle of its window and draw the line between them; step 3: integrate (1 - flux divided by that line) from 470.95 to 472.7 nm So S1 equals -0.054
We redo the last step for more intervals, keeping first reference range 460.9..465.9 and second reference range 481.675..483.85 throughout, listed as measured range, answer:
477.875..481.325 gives -0.02 nm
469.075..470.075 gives 0.06 nm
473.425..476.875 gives 0.05 nm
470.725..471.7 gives 0.04 nm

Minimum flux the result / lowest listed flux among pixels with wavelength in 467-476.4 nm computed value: 8.41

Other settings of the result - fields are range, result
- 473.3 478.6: 9.03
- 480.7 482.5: 9.63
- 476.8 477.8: 9.39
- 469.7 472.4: 8.86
